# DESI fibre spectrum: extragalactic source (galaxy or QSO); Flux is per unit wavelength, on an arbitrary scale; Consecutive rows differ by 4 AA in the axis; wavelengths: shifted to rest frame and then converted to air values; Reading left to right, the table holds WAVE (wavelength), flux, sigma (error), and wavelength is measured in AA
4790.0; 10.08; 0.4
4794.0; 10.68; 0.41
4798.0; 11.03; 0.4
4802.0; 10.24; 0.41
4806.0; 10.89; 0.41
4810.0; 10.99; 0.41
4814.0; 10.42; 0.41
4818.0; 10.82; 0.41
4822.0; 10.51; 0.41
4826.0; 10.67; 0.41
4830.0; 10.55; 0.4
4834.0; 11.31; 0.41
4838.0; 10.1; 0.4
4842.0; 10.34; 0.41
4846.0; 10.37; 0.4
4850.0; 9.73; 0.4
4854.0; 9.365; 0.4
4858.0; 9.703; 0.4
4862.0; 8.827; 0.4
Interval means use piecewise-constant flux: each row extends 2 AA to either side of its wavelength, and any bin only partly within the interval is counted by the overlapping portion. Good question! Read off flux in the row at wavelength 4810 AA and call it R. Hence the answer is 10.99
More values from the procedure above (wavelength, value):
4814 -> 10.42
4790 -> 10.08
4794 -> 10.68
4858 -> 9.703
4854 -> 9.365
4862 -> 8.827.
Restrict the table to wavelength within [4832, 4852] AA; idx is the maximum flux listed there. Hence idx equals 11.31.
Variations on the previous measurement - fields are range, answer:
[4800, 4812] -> 10.99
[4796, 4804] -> 11.03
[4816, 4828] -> 10.82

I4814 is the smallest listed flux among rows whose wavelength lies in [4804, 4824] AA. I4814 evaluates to 10.42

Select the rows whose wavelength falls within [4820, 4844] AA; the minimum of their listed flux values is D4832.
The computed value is 10.1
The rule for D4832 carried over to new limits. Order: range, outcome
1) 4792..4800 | 10.68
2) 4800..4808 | 10.24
